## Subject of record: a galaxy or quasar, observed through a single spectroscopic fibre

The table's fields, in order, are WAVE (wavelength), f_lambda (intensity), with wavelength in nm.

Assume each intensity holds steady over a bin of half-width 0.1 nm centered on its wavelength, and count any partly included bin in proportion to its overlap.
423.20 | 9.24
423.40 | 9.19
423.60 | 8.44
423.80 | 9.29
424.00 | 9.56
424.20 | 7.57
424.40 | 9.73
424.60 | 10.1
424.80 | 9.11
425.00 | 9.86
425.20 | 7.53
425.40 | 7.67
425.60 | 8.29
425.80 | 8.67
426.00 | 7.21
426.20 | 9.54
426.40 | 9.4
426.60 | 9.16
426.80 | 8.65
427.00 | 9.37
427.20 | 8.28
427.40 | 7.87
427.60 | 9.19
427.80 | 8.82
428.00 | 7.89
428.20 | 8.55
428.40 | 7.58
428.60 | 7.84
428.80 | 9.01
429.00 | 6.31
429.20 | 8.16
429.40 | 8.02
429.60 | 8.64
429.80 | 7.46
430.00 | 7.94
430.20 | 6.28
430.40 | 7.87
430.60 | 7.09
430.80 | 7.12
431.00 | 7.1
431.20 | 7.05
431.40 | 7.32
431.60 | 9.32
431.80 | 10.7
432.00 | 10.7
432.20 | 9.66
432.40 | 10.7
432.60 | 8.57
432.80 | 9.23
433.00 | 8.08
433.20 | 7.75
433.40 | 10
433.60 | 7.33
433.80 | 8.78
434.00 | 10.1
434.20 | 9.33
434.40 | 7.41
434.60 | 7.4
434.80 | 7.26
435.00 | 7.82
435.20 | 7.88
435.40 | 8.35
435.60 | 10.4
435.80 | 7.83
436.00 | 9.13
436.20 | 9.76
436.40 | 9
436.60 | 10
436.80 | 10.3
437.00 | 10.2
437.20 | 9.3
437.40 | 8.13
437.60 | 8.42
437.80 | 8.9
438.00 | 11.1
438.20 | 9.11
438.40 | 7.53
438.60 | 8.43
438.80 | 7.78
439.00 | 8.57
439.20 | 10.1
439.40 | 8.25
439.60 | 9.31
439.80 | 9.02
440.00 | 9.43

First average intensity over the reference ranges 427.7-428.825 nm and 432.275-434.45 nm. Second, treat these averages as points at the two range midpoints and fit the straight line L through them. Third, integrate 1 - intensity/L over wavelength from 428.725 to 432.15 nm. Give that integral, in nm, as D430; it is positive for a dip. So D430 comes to 0.20 nm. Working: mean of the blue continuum 8.23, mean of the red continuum 8.89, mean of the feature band 8.02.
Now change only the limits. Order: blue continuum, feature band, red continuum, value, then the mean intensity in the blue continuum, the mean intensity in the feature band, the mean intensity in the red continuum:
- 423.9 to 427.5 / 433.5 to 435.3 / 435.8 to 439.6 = 0.17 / 8.75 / 8.15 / 9.08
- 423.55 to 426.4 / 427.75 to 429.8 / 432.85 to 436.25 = 0.15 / 8.78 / 8.03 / 8.5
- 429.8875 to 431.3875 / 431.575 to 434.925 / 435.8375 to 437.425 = -0.33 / 7.22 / 8.94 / 9.48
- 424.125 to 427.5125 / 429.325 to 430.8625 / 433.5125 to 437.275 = 0.21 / 8.72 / 7.56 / 8.82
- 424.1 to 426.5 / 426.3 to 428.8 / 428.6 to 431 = -0.12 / 8.72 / 8.57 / 7.61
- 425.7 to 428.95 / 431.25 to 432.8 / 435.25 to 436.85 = -0.09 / 8.53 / 9.46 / 9.27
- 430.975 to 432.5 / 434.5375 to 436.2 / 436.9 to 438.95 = 0.12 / 9.17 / 8.37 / 8.88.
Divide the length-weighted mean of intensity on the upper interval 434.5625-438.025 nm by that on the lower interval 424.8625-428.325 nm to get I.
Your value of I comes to 1.04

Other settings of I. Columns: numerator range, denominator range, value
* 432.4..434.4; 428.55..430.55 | 1.14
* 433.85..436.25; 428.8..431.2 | 1.14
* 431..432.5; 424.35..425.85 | 1.04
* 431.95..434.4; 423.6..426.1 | 1.04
